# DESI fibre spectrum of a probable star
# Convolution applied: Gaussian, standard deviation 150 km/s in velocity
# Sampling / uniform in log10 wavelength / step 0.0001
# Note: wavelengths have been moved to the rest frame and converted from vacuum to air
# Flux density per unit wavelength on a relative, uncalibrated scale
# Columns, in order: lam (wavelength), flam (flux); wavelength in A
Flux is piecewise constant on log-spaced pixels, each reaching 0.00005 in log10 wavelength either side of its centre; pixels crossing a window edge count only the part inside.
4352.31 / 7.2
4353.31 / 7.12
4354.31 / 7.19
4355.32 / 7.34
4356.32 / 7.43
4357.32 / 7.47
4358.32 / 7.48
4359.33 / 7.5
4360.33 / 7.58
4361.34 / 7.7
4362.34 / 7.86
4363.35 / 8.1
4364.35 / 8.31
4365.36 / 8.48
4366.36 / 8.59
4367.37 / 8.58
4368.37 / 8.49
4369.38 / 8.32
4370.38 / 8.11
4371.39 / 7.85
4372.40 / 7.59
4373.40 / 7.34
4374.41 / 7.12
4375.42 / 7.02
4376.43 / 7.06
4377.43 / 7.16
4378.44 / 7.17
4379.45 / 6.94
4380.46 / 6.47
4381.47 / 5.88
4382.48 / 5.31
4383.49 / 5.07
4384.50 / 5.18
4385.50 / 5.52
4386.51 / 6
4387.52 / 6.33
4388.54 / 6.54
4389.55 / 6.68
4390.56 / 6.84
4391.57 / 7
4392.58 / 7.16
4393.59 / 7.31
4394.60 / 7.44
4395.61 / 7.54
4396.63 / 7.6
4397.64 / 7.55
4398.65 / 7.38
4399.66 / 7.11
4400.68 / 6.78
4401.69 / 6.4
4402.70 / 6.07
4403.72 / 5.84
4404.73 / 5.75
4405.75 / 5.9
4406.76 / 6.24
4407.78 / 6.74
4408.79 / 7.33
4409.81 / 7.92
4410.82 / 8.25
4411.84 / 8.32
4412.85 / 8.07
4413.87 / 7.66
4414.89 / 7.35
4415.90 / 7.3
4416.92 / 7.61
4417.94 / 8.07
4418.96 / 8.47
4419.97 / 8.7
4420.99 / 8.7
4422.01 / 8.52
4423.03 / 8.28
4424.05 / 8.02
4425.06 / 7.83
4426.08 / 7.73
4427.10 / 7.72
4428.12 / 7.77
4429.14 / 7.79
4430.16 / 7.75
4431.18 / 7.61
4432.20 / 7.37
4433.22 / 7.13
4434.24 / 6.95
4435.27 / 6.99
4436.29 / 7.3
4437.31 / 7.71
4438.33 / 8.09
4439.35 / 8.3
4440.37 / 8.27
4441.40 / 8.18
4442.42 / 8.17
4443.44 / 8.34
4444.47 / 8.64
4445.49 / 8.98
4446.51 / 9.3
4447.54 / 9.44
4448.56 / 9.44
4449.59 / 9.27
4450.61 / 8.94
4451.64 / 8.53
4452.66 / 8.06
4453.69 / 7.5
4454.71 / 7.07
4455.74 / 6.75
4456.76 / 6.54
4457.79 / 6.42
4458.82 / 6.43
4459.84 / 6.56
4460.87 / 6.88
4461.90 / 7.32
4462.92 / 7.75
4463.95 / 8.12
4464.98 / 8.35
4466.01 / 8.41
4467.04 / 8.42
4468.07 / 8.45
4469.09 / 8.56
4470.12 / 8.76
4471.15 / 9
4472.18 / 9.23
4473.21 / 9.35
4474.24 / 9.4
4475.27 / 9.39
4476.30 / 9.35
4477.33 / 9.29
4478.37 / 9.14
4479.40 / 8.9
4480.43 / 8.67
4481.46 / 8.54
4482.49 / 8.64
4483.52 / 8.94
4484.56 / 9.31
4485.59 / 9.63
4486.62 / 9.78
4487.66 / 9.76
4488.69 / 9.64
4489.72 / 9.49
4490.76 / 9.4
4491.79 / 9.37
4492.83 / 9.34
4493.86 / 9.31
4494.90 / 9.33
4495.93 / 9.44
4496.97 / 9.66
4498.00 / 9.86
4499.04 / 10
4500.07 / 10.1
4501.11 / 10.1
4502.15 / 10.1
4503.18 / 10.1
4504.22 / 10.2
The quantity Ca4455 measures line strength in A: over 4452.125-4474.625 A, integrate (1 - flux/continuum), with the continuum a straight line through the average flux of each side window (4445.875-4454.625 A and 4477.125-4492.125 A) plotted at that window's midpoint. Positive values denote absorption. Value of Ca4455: 2.7 A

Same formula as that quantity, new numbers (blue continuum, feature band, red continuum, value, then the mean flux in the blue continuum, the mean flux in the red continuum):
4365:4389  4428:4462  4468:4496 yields 2.4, 7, 9.2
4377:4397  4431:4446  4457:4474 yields -0.7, 6.55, 8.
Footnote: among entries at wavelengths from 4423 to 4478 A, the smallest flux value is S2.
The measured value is 6.42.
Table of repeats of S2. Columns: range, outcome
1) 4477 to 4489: 8.54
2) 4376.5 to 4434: 5.07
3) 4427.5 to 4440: 6.95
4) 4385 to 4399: 5.52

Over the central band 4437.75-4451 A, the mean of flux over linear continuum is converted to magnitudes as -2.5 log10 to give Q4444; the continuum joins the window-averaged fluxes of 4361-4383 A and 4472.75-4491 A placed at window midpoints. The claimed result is -0.01 mag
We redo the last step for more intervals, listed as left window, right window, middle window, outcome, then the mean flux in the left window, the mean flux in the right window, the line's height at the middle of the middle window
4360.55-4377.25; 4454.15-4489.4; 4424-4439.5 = 0.085 mag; 7.89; 8.44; 8.23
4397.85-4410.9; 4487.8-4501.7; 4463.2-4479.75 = 0.002 mag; 6.72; 9.62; 8.88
